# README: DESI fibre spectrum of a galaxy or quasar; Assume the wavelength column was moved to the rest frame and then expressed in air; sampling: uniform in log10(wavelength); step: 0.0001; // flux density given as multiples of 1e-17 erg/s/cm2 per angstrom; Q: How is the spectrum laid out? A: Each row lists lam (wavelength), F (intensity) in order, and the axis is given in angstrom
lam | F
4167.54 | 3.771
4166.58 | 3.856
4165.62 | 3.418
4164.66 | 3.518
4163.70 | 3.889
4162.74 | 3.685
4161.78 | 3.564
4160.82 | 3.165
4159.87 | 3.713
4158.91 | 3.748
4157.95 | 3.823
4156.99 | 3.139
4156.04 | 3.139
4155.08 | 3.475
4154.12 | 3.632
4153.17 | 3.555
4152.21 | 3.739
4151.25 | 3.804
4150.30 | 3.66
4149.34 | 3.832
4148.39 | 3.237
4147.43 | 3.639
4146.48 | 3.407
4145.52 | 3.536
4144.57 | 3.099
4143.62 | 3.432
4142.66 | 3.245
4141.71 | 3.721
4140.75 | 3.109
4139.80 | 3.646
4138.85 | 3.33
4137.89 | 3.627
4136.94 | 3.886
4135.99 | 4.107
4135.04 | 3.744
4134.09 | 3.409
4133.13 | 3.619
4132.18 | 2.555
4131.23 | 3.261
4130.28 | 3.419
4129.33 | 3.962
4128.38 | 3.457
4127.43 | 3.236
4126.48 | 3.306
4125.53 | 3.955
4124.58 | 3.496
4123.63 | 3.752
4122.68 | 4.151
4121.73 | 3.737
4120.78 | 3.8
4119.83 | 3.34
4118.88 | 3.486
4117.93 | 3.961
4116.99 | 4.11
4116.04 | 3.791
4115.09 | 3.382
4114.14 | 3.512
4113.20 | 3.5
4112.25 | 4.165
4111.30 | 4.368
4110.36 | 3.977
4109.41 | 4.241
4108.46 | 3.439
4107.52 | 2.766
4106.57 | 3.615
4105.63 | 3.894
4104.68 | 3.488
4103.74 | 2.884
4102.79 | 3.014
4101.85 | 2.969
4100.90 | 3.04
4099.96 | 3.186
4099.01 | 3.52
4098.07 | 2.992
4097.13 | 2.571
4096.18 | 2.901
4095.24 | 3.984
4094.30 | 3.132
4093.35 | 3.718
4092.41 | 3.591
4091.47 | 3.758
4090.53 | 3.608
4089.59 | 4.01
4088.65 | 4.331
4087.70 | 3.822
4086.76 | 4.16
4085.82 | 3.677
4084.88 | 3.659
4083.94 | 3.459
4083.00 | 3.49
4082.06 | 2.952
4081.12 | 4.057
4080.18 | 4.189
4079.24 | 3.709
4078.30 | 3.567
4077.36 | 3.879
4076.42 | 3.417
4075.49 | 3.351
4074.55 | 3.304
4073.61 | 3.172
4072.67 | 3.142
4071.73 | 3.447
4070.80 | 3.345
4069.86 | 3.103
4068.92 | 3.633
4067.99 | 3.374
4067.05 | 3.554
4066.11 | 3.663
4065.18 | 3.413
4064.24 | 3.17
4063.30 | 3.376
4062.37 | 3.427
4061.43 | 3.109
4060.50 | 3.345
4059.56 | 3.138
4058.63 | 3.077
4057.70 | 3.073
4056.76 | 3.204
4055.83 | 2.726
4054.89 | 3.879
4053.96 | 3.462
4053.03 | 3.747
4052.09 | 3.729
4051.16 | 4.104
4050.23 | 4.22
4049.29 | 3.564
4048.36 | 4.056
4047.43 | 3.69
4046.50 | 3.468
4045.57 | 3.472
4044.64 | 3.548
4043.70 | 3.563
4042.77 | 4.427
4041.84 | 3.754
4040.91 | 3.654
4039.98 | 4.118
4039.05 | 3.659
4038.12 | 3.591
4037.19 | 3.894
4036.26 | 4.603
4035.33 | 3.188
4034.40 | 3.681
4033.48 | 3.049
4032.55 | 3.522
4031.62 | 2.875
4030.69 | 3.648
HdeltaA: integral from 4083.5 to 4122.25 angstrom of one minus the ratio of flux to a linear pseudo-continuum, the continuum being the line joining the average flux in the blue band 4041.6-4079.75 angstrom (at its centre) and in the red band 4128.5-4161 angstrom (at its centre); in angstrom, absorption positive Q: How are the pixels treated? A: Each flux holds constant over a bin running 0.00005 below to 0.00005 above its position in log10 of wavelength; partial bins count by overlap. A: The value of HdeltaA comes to -0.8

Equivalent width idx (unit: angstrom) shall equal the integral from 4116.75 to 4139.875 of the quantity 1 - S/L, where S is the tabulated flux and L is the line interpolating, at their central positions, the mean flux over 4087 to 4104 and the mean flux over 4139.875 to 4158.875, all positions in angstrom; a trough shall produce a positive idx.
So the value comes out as -0.99 angstrom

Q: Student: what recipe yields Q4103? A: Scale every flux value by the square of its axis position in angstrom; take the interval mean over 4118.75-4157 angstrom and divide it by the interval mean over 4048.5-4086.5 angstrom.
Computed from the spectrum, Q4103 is 1.1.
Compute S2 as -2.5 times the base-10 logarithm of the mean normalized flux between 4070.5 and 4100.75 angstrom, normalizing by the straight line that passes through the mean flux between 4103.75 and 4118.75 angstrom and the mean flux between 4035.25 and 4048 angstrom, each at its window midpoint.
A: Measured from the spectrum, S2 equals 0.06 mag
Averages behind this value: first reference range 3.78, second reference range 3.72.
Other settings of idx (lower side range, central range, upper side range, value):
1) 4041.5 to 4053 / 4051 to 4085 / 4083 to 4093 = 3.21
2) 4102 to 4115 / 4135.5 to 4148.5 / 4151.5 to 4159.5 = 0.15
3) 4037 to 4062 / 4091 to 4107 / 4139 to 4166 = 1.13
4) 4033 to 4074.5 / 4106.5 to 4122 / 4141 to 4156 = -0.87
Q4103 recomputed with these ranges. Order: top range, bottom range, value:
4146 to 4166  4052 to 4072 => 1.11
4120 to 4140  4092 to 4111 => 1.08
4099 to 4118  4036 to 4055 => 0.96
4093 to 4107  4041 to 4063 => 0.94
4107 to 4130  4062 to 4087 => 1.08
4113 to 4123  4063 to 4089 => 1.07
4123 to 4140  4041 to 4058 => 1.01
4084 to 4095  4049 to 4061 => 1.10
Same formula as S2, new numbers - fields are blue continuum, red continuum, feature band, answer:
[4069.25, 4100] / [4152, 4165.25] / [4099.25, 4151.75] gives 0.00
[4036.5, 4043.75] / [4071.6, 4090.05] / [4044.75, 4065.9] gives 0.09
